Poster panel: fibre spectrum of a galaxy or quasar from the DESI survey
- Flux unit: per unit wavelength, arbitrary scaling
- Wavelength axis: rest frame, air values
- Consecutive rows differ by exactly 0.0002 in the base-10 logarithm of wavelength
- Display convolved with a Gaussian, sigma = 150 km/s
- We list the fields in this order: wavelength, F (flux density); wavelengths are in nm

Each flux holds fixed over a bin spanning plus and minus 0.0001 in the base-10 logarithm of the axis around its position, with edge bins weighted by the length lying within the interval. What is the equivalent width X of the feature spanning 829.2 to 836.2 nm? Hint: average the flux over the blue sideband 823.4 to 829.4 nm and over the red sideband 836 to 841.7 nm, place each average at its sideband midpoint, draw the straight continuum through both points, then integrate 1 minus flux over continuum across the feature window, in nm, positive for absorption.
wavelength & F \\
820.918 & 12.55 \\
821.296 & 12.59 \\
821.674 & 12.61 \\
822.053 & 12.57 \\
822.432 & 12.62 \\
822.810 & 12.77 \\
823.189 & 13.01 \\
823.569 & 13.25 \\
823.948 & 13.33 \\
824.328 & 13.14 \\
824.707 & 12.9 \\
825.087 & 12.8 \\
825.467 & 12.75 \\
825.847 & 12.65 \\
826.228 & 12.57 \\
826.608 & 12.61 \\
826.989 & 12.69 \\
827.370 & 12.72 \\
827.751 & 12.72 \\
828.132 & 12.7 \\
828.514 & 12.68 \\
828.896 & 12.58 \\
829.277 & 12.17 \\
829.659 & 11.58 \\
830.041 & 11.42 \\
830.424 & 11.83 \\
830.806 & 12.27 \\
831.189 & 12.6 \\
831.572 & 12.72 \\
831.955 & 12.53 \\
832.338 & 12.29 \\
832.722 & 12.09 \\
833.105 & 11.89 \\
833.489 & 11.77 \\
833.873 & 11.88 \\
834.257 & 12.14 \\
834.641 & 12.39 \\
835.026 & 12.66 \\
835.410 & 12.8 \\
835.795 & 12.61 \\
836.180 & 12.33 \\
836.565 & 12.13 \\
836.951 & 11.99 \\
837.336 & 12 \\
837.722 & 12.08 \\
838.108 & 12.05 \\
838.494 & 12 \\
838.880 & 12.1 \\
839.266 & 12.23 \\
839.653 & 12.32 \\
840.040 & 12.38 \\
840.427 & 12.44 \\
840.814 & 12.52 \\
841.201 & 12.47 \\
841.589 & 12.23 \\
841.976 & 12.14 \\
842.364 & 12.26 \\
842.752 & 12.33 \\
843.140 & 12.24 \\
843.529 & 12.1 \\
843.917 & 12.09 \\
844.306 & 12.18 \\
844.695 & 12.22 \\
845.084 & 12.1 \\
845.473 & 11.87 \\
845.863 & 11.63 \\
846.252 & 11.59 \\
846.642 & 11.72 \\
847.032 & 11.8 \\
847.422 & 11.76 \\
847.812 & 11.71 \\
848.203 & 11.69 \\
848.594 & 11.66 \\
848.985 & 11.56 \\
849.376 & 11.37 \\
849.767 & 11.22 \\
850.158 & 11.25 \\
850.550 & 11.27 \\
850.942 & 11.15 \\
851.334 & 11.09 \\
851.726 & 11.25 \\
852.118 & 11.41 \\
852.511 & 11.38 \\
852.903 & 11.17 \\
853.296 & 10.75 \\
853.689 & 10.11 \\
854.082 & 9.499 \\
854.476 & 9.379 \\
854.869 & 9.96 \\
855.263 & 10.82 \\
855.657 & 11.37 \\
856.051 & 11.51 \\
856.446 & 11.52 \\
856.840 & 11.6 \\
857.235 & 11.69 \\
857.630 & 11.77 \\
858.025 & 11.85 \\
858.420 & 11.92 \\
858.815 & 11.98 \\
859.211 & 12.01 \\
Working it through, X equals 0.16 nm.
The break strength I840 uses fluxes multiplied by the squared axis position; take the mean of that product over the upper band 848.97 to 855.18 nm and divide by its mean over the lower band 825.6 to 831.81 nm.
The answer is 0.9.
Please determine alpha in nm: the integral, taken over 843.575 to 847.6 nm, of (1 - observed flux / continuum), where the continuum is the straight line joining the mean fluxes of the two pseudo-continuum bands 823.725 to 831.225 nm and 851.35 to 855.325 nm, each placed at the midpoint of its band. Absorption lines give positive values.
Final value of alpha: -0.26 nm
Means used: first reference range 12.5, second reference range 10.6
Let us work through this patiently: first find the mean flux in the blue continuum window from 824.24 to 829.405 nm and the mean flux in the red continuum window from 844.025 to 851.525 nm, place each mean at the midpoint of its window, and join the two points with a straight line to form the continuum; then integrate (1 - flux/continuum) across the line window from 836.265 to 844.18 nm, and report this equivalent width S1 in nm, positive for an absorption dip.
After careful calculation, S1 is -0.13 nm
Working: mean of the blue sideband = 12.7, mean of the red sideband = 11.6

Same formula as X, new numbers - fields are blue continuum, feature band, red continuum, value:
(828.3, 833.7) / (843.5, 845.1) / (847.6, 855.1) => -0.105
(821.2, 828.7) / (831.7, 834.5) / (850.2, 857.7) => 0.040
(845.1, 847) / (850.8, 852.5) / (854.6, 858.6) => 0.044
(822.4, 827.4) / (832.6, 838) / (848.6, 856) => -0.034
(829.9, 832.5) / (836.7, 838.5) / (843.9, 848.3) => 0.008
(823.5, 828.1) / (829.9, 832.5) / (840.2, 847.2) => 0.074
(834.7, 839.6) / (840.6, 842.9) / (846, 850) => -0.067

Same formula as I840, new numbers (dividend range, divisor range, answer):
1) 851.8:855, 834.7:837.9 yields 0.89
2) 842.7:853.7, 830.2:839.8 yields 0.98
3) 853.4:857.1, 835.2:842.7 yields 0.90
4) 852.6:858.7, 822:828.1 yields 0.92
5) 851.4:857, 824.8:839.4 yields 0.93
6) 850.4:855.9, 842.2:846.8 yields 0.91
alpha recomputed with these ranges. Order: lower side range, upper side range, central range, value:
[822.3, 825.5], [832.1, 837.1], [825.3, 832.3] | 0.11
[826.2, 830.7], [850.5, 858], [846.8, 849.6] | -0.08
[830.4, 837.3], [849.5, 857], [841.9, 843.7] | -0.09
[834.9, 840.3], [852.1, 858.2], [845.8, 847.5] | -0.02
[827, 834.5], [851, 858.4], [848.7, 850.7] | -0.01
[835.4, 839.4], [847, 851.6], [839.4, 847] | -0.20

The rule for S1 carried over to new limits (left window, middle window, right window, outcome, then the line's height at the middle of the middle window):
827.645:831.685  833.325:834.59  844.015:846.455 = 0.021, 12.2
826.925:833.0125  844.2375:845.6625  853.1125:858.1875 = -0.072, 11.5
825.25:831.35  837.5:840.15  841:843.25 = 0.034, 12.3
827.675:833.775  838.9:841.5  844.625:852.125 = -0.110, 11.9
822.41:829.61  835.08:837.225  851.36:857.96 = -0.045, 12.1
